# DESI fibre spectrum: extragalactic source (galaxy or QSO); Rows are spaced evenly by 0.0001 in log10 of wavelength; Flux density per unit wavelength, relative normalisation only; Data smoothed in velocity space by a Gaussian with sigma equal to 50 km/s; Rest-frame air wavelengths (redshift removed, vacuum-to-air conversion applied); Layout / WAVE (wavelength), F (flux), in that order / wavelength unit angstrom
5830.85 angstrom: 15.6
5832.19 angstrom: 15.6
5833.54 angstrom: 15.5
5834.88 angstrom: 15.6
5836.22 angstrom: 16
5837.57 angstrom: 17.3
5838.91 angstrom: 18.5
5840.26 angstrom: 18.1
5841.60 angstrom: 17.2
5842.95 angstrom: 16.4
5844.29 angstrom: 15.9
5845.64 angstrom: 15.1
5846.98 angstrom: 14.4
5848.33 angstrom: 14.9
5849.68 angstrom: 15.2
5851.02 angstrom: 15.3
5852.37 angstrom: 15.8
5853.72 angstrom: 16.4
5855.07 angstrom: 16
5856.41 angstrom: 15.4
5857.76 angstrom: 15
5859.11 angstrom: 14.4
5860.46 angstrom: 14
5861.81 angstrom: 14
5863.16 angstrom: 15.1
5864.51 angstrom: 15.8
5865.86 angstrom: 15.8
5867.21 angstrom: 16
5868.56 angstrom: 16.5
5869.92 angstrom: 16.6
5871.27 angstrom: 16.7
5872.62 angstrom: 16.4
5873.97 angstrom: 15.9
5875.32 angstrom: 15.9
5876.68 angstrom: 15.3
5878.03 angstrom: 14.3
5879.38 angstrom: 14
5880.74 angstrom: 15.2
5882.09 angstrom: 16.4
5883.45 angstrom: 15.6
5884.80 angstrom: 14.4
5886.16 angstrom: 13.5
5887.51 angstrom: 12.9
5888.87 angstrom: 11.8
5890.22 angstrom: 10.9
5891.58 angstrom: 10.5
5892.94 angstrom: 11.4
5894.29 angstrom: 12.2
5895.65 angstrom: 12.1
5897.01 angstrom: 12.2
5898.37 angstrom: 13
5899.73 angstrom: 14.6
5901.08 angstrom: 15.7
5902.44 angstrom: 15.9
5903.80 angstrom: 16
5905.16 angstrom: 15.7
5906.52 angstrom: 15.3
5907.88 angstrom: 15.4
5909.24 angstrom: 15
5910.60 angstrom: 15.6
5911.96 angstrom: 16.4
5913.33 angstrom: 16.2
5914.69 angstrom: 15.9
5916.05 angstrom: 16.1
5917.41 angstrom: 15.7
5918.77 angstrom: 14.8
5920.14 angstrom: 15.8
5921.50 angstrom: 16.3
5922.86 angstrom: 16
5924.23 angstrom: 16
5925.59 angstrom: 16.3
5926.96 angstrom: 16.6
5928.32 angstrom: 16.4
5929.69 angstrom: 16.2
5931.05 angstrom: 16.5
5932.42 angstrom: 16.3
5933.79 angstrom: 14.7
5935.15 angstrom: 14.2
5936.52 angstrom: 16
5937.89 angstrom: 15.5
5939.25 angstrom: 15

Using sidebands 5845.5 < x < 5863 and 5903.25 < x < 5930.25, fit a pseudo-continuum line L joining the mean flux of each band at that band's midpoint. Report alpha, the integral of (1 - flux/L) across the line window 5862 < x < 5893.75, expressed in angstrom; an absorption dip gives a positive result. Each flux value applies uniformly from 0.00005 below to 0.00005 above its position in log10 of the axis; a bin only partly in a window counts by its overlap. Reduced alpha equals 1.5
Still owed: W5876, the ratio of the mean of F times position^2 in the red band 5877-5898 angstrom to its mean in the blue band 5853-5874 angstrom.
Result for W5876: 0.85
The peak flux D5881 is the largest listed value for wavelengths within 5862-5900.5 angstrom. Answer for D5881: 16.7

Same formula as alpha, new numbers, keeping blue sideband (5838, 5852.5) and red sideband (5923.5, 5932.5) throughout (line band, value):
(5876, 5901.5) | 4.4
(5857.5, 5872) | 0.6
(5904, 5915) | 0.4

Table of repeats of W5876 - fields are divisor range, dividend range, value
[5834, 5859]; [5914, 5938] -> 1.02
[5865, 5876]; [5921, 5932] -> 1.02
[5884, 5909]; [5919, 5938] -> 1.18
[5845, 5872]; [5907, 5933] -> 1.06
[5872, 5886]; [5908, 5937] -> 1.05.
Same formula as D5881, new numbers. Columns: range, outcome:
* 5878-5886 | 16.4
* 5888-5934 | 16.6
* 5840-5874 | 18.1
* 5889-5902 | 15.7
